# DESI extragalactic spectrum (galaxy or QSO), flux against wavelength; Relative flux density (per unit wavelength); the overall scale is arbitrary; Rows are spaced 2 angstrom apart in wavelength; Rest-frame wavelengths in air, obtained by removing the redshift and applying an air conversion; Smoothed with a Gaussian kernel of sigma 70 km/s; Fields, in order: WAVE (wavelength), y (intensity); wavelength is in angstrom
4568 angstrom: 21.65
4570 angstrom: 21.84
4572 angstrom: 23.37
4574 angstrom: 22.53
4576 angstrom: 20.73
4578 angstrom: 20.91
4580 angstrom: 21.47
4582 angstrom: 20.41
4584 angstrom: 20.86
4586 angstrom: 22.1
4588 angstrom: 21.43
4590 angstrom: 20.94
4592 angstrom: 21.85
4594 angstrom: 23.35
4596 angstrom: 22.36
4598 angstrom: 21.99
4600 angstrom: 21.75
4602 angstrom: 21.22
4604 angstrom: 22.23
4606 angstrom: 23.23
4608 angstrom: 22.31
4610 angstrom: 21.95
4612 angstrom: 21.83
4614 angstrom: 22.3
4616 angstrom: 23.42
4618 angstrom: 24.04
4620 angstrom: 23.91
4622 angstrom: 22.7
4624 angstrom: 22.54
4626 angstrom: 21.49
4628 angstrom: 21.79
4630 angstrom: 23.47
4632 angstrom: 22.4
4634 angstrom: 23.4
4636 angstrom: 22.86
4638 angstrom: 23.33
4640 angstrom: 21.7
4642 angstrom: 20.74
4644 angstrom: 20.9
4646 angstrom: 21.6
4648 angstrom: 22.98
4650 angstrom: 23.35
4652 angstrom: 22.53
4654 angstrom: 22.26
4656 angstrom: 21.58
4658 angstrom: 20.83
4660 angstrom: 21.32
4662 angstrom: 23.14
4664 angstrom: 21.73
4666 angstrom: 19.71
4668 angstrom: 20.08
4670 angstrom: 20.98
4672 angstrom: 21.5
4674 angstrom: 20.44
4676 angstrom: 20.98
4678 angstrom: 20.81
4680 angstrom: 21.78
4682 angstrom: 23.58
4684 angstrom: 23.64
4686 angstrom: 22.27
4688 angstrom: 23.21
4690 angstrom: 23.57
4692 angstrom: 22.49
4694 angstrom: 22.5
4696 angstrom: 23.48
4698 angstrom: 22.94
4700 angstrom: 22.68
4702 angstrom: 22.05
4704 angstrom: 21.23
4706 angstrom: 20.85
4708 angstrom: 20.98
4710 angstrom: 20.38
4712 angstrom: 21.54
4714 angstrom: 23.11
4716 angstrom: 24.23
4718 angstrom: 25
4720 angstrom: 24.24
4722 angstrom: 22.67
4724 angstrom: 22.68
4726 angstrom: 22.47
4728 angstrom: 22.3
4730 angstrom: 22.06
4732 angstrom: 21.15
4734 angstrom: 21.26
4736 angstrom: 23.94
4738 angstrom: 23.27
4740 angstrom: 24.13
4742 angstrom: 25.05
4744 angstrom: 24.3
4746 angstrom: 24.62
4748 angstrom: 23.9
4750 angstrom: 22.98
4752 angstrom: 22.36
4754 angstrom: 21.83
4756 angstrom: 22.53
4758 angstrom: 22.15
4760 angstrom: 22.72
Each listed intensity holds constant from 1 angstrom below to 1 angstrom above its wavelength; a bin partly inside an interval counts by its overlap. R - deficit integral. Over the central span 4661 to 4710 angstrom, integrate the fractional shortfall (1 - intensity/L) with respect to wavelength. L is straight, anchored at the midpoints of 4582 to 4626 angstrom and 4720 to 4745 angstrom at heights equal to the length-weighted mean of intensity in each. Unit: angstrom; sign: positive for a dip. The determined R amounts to 1.74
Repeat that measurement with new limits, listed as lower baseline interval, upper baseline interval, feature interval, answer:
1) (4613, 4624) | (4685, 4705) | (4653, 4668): 0.97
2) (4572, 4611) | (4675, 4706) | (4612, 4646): -0.72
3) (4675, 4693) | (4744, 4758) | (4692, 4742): 0.38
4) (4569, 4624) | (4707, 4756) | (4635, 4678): 1.63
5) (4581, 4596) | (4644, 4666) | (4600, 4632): -1.13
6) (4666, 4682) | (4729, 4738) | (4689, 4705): -0.84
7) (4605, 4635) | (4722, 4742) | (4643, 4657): 0.34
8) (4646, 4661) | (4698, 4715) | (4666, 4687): 0.38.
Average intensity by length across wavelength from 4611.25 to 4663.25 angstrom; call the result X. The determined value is 22.4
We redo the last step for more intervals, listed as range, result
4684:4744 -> 22.7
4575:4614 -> 21.7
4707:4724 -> 22.8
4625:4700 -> 22.1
